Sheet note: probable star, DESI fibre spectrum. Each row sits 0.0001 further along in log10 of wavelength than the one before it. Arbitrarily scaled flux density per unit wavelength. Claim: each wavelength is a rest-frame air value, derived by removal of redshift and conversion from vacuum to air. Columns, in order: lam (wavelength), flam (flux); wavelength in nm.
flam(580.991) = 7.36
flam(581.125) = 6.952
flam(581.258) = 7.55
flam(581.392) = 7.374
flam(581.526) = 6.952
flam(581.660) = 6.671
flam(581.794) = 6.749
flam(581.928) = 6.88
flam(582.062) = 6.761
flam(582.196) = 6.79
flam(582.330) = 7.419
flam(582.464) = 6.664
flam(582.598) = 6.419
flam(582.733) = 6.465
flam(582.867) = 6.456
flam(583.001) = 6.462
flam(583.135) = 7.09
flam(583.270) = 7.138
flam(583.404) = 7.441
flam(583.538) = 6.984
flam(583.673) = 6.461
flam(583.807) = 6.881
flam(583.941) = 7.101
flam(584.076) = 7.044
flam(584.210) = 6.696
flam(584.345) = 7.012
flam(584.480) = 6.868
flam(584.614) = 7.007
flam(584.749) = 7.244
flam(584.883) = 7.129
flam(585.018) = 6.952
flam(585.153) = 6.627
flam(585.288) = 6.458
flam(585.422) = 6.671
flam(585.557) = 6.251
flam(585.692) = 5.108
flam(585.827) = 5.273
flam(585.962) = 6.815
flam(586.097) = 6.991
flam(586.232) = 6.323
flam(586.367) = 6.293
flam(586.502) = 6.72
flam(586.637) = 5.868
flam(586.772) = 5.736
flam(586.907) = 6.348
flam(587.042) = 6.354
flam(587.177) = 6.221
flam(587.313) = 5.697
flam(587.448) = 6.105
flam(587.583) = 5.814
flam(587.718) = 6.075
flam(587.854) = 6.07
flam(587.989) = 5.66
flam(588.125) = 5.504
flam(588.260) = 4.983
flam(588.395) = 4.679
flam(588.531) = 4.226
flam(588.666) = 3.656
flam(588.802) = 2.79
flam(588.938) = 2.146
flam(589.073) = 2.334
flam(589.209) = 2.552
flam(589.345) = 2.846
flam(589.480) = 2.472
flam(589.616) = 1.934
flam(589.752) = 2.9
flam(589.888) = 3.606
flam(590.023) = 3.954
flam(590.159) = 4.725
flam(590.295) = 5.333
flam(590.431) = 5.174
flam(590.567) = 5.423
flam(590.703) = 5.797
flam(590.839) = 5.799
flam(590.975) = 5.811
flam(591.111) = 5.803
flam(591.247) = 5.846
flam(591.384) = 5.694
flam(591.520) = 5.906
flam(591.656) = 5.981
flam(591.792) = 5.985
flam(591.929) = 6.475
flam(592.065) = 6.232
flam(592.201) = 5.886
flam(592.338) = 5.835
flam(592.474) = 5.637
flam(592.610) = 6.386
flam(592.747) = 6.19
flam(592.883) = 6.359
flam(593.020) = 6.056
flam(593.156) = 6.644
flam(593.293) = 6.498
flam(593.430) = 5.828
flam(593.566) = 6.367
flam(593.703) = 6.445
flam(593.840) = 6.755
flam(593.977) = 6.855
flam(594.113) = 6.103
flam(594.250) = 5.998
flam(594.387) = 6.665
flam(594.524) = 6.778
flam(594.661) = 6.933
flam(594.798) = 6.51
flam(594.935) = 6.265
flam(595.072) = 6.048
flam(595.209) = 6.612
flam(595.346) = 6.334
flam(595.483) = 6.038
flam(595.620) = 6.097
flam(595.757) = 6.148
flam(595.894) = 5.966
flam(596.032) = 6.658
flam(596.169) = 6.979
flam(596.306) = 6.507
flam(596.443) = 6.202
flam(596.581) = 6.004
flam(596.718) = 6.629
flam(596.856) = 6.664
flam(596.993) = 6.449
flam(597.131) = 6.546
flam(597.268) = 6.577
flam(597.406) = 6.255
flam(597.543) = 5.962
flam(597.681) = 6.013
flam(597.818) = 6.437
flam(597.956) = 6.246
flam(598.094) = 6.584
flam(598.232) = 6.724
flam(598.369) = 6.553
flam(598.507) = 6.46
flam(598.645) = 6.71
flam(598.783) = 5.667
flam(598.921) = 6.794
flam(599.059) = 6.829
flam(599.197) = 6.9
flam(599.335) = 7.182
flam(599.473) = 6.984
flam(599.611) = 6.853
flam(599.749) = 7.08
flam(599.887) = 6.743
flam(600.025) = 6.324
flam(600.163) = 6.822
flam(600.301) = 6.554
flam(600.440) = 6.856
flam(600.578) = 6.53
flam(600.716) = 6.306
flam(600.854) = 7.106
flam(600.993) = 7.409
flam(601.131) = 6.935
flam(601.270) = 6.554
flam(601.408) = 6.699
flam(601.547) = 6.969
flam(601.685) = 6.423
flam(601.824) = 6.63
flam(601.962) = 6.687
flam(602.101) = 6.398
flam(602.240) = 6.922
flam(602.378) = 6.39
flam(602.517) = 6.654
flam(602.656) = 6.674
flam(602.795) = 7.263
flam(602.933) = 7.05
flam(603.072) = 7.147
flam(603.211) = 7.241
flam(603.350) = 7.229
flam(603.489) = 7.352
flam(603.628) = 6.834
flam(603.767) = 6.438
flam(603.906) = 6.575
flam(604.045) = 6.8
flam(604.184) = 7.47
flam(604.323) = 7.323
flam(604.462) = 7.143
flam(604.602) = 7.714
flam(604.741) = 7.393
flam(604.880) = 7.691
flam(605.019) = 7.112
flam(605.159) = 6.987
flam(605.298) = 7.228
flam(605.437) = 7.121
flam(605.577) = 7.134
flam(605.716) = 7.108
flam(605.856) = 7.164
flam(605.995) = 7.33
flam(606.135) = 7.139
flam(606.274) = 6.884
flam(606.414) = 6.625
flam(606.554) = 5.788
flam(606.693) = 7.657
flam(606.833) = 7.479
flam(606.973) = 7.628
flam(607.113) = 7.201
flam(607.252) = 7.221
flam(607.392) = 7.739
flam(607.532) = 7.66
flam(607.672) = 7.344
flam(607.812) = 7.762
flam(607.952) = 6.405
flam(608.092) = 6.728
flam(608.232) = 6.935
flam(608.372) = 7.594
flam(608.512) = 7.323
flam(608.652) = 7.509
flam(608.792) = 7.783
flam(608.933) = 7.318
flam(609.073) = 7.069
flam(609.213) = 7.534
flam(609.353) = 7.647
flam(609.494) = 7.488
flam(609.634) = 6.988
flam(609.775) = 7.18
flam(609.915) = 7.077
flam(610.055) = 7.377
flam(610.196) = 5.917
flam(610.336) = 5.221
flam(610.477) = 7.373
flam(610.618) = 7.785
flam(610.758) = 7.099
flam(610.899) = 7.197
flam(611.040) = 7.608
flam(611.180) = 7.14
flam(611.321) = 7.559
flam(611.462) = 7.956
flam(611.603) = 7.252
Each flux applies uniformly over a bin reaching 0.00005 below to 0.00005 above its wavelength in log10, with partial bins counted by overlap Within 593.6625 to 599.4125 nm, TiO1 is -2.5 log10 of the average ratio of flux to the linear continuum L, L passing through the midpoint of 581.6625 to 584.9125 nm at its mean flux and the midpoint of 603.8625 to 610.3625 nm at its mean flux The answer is 0.095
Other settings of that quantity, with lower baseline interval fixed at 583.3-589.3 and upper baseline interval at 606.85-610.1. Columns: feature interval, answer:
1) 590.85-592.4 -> 0.05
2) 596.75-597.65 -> 0.03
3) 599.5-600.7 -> 0.01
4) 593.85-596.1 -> 0.01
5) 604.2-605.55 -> -0.03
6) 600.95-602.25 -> 0.02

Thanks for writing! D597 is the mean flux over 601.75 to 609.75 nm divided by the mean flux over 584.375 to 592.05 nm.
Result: 1.32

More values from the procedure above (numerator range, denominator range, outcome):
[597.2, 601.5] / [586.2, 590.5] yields 1.41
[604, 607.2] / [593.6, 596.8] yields 1.12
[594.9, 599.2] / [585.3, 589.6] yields 1.24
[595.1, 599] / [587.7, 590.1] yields 1.70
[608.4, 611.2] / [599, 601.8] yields 1.06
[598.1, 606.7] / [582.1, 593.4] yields 1.19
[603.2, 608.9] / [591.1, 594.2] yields 1.17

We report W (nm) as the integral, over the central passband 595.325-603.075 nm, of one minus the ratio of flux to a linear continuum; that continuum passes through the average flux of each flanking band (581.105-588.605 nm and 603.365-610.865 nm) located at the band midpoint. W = 0.36 nm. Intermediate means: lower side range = 6.47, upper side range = 7.16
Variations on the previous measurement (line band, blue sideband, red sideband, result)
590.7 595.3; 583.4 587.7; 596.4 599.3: 0.18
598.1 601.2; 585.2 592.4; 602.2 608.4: -0.13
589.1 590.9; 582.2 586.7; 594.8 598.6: 0.70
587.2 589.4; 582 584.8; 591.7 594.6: 0.70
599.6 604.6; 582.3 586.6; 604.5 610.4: 0.15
